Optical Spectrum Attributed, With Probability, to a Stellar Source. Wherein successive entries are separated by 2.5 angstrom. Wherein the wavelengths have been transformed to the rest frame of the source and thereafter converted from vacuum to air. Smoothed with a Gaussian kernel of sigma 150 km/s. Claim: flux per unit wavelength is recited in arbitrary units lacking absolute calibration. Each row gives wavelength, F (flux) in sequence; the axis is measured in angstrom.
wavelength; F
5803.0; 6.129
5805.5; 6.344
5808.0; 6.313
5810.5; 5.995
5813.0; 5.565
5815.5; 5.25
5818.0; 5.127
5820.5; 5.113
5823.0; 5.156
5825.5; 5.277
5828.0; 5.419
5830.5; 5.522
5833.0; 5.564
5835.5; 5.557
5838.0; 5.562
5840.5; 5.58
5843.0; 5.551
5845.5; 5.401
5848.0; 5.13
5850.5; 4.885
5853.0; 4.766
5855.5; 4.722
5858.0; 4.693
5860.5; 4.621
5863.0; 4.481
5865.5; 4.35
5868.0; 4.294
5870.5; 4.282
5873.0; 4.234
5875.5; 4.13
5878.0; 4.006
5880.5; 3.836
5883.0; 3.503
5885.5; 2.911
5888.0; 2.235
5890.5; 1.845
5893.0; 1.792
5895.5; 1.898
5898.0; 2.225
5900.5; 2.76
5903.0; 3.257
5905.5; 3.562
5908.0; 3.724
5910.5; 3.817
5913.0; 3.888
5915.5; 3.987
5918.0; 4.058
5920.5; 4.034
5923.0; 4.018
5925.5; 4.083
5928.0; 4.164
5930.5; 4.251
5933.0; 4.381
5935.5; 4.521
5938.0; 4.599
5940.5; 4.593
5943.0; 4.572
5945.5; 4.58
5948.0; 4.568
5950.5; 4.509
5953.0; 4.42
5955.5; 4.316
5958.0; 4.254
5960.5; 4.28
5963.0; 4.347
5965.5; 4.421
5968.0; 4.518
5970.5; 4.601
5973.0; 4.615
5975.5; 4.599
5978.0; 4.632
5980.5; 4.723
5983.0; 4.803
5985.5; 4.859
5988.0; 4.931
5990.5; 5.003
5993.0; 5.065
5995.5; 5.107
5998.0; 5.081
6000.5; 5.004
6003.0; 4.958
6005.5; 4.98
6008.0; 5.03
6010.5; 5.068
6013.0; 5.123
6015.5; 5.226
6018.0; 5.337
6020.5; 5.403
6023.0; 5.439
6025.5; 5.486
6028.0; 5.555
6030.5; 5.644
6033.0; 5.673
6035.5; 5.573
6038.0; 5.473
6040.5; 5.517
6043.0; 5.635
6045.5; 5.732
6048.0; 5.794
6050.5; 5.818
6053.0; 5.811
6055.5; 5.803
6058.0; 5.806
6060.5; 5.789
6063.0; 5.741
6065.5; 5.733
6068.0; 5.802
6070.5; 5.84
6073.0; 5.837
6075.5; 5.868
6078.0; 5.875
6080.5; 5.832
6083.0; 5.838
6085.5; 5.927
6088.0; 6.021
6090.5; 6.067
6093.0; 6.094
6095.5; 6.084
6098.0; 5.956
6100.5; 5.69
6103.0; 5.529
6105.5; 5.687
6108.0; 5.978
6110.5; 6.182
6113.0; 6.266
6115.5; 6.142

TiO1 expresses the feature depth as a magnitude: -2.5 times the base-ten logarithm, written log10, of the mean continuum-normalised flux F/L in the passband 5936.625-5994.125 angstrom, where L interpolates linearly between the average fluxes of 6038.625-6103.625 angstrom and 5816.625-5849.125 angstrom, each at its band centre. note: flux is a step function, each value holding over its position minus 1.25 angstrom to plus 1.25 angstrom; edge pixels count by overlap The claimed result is 0.22 mag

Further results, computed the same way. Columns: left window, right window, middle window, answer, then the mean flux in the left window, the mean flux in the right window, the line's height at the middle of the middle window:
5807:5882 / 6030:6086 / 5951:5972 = 0.225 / 5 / 5.75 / 5.41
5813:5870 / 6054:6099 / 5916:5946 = 0.245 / 5.09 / 5.88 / 5.39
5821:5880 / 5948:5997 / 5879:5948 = 0.298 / 4.91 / 4.63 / 4.77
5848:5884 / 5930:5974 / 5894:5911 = 0.426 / 4.38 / 4.47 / 4.41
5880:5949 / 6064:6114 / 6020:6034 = -0.091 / 3.63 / 5.9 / 5.09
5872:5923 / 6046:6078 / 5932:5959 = -0.118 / 3.3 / 5.8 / 4.03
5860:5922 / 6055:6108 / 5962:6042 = -0.041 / 3.5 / 5.85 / 4.87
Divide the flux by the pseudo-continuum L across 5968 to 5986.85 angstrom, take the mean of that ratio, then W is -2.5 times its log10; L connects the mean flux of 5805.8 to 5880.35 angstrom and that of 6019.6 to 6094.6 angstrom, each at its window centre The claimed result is 0.17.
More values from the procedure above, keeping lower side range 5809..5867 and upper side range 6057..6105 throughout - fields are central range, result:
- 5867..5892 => 0.45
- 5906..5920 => 0.36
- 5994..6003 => 0.12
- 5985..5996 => 0.13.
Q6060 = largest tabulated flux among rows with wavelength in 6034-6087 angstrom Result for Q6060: 5.927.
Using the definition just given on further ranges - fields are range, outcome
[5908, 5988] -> 4.931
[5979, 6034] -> 5.673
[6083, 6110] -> 6.094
